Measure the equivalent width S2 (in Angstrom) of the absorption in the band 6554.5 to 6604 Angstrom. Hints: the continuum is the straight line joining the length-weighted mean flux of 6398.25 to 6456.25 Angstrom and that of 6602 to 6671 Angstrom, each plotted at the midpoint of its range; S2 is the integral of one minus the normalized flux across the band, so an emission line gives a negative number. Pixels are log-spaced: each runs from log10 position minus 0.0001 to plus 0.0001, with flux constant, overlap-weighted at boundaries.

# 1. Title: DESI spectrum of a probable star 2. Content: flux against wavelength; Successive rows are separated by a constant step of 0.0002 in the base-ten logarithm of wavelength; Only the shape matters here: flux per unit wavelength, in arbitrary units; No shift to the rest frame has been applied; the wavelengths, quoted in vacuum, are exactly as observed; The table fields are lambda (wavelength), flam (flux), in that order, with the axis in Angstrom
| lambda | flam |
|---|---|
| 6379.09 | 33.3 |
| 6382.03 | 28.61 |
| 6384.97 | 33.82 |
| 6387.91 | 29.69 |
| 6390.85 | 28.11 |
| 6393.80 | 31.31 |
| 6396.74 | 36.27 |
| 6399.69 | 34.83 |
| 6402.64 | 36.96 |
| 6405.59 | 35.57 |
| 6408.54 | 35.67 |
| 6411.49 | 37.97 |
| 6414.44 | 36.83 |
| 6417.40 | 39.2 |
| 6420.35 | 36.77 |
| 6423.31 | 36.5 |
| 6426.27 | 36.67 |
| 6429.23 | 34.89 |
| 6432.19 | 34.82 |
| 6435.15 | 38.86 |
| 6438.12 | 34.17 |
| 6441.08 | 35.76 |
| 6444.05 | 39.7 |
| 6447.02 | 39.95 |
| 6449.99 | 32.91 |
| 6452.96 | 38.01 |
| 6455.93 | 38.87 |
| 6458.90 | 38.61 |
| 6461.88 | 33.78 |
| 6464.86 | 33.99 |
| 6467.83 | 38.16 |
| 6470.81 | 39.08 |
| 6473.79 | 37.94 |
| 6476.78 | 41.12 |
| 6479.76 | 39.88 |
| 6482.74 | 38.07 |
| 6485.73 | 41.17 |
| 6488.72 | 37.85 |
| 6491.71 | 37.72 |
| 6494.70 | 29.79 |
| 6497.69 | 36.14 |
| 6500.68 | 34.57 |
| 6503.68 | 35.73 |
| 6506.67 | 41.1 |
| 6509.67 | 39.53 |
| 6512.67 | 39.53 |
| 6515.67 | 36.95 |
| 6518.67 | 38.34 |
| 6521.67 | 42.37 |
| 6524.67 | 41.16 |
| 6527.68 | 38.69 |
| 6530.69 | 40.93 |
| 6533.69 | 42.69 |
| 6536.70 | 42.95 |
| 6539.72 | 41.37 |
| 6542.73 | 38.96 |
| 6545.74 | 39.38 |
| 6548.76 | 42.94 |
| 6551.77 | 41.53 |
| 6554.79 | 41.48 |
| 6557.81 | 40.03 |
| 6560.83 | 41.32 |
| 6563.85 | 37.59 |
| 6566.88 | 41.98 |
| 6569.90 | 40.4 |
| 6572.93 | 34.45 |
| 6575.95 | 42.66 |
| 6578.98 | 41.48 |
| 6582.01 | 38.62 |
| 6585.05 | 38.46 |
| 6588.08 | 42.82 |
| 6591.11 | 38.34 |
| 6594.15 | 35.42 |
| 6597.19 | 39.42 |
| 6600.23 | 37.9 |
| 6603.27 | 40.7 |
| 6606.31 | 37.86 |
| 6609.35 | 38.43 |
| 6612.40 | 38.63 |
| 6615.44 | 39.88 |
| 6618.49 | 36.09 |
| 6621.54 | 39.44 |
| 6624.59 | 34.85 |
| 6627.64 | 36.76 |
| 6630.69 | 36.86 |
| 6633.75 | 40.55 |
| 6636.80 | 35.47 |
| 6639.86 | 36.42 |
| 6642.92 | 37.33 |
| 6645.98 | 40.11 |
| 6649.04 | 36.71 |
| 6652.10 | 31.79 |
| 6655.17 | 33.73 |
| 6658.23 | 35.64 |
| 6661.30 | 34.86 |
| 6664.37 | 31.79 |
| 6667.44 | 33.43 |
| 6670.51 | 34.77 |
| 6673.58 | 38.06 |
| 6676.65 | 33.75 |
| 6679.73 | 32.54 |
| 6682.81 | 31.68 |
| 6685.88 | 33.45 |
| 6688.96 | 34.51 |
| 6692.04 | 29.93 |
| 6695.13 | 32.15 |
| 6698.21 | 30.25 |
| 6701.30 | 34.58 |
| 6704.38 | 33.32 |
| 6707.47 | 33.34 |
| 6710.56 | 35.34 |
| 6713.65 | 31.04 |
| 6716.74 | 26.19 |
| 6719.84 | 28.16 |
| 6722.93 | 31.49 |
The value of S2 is -3.9 Angstrom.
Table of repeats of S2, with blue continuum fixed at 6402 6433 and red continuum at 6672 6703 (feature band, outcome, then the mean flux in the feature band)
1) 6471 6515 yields -2.8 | 37.9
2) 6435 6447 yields -0.3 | 37.3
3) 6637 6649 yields -1.4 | 37.5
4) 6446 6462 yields -0.5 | 37.2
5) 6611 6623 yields -1.6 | 38.5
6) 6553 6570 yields -2.8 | 40.5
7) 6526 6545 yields -3.2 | 40.9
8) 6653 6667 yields -0.2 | 33.8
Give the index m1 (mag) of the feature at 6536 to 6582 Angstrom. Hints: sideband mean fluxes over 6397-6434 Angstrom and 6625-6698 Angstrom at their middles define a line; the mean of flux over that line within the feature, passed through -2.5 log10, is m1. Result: -0.14 mag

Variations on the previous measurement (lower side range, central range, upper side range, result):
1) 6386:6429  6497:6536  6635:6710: -0.13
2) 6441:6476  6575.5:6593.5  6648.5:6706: -0.14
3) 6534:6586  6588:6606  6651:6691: -0.01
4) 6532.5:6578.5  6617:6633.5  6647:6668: -0.03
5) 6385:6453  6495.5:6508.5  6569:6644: 0.01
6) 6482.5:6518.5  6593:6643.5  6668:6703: -0.09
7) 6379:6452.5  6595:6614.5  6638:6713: -0.13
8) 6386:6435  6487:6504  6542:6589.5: 0.08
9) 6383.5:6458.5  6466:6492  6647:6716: -0.11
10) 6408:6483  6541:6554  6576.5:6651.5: -0.08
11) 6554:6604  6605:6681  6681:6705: -0.02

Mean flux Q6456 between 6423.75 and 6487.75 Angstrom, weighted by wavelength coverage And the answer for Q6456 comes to 37.4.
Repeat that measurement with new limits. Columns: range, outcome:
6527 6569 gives 40.9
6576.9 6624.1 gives 38.8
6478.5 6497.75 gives 37.3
